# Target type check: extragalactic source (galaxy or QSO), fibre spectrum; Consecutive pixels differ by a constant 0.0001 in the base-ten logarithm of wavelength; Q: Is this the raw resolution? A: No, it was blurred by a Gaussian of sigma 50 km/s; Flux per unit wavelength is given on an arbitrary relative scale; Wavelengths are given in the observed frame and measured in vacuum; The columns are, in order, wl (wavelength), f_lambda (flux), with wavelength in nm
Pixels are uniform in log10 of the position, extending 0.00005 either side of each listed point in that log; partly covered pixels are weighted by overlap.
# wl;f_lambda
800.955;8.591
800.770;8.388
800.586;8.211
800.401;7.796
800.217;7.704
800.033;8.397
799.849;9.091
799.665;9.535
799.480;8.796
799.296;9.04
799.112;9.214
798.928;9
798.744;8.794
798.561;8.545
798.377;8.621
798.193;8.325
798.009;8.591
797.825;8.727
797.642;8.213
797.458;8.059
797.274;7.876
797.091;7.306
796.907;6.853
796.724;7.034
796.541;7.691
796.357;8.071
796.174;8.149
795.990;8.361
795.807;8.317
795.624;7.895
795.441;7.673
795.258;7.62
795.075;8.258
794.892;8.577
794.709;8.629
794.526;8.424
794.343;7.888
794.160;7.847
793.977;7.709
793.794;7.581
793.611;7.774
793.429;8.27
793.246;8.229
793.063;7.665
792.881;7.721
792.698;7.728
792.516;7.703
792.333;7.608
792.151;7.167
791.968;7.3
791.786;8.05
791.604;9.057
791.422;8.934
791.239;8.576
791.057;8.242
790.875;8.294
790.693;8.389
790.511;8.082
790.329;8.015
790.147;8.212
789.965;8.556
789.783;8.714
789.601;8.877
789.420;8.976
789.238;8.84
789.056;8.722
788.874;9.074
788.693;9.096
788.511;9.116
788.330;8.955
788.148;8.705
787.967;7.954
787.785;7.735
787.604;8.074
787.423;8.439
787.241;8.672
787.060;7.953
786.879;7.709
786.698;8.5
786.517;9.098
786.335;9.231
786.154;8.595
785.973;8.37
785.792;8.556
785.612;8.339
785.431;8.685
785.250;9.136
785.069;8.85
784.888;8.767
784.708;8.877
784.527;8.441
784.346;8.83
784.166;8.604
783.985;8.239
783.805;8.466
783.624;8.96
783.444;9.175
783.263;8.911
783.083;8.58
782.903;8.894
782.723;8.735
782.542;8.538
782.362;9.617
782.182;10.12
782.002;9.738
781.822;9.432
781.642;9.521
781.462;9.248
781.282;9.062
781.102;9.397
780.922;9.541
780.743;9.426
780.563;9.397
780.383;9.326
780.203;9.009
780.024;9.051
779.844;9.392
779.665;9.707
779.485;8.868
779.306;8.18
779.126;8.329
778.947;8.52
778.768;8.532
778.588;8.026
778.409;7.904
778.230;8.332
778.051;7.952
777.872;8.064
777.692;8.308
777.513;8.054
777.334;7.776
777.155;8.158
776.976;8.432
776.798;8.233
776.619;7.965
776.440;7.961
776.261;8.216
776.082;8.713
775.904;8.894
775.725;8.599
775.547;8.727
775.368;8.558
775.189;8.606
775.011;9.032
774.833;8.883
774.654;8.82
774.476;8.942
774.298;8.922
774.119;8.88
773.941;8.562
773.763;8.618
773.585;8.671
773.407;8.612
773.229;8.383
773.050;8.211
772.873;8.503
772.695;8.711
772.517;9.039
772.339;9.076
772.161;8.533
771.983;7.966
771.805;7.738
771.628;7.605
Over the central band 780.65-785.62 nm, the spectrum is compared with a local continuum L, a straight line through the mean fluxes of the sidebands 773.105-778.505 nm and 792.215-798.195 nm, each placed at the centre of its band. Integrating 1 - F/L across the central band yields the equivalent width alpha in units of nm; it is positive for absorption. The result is -0.45 nm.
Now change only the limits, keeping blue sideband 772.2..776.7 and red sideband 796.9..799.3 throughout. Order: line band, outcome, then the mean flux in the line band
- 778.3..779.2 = 0.04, 8.27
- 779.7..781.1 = -0.12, 9.33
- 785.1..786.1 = -0.01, 8.63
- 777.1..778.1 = 0.06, 8.05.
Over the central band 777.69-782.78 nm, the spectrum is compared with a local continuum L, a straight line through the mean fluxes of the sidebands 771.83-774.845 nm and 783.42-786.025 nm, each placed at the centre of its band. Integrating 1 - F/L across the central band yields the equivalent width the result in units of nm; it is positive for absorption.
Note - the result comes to -0.17 nm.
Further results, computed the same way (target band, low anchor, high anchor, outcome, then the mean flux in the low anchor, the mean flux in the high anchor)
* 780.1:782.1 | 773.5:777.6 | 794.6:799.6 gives -0.217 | 8.53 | 8.24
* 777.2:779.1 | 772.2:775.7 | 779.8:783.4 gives 0.180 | 8.72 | 9.24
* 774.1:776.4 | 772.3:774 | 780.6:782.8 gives 0.020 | 8.63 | 9.37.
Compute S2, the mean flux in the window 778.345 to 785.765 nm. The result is 8.94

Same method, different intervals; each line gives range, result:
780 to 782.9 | 9.32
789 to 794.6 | 8.16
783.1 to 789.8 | 8.65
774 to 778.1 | 8.47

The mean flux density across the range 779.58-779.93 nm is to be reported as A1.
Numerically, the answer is 9.56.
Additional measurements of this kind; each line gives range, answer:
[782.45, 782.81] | 8.63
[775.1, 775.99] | 8.67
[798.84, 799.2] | 9.11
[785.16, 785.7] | 8.72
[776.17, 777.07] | 8.16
